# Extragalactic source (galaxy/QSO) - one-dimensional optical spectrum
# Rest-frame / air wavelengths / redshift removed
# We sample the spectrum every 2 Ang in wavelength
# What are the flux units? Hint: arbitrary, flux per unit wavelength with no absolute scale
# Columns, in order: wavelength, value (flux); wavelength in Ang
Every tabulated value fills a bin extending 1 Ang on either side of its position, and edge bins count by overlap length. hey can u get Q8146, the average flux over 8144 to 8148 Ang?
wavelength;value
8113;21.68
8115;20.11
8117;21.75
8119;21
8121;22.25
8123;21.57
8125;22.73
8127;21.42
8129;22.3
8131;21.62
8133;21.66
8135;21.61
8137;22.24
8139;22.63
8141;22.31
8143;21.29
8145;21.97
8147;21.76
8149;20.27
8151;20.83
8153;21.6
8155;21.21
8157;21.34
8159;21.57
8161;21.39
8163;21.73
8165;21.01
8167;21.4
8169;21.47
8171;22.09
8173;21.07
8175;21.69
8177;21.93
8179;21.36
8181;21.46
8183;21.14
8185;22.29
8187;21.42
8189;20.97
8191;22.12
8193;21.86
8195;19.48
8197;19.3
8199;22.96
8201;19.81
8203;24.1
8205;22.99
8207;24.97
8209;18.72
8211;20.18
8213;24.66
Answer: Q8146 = 21.9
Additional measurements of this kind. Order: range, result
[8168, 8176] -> 21.6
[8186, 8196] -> 21.2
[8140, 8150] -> 21.5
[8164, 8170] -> 21.3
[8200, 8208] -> 23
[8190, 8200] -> 21.1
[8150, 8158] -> 21.2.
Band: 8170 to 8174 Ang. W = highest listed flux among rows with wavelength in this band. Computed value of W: 22.09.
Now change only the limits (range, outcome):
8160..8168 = 21.73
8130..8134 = 21.66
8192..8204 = 24.1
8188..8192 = 22.12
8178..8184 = 21.46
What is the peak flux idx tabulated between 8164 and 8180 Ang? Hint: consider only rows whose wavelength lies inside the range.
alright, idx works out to 22.09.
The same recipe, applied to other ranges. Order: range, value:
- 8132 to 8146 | 22.63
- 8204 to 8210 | 24.97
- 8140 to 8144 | 22.31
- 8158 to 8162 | 21.57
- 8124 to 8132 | 22.73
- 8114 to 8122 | 22.25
